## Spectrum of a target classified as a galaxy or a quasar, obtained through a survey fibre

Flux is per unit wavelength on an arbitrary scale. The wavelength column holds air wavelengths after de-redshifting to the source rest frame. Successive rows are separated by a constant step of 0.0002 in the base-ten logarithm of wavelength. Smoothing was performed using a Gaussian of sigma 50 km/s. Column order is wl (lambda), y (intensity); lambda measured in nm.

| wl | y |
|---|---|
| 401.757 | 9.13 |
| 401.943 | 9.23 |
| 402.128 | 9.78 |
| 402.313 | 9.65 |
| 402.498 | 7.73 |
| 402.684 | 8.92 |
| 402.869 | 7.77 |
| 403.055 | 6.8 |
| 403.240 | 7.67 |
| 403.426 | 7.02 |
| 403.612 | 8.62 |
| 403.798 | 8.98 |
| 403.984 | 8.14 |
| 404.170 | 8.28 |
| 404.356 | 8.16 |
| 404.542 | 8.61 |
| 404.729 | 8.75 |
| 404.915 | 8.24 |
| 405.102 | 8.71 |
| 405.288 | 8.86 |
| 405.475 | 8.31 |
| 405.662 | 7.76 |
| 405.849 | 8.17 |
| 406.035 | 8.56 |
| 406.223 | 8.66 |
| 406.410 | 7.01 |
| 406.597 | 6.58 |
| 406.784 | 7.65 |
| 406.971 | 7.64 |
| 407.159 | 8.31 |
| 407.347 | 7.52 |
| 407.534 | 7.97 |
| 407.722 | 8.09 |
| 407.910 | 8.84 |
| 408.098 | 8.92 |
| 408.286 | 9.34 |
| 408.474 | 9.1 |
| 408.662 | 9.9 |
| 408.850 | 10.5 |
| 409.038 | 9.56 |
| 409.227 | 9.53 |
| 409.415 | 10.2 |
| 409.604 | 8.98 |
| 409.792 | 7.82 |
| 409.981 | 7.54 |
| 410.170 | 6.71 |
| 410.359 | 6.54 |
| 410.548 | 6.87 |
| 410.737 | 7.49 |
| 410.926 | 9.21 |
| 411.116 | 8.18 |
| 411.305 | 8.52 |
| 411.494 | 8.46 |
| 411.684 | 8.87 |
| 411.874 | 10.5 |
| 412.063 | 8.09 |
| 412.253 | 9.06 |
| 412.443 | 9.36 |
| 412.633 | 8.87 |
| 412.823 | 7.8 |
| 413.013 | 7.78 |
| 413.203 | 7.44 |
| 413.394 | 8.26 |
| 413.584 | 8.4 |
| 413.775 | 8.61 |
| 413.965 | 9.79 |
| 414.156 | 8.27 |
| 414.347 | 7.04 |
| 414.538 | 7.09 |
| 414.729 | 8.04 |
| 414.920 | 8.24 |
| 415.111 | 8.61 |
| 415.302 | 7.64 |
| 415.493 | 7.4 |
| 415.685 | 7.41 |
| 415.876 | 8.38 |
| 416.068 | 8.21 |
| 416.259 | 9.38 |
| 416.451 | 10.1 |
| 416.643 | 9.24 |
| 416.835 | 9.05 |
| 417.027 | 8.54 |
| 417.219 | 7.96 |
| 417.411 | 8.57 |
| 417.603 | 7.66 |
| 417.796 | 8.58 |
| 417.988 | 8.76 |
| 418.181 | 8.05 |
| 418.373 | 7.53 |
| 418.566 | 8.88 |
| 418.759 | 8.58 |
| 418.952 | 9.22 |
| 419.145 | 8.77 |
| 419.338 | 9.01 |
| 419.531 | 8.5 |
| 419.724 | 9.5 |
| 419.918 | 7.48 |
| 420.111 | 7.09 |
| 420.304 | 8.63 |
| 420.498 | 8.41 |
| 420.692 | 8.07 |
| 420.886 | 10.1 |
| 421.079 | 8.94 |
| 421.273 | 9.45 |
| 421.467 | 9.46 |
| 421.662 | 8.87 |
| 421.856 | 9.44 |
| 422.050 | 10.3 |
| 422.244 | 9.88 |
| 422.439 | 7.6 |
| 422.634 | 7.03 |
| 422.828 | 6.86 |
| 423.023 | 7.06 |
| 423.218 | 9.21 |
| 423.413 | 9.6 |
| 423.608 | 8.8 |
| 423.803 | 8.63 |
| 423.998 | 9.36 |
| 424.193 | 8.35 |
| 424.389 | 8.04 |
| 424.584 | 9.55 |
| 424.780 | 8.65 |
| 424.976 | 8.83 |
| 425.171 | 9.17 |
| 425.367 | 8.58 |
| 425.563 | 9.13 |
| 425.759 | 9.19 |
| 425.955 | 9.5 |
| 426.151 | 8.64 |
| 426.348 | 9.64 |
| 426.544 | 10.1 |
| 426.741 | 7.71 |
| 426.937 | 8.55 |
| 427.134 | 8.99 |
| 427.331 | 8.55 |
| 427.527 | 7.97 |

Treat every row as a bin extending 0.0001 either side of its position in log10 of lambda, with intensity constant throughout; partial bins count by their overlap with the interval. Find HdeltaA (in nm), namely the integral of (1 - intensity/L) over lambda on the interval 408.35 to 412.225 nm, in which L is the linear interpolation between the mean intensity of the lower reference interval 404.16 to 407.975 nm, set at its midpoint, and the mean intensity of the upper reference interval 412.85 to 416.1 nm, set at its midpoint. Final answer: -0.27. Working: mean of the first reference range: 8.12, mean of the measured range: 8.64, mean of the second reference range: 8.03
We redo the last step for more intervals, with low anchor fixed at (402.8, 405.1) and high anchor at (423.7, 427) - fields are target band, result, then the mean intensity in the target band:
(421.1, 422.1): -0.07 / 9.42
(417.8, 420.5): 0.07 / 8.46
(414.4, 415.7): 0.12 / 7.77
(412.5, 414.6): 0.08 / 8.16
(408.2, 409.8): -0.24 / 9.53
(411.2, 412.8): -0.09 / 8.91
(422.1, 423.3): 0.11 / 8.01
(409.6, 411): 0.14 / 7.54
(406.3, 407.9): 0.11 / 7.67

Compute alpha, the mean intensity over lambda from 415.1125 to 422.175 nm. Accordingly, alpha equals 8.65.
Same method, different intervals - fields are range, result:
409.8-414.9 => 8.18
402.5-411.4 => 8.28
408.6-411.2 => 8.48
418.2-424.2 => 8.66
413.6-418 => 8.37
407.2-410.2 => 8.82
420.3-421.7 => 9.01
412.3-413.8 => 8.32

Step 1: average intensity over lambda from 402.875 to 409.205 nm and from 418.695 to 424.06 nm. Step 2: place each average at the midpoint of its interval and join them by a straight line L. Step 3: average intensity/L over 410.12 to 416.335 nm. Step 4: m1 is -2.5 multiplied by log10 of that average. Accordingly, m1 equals 0.04 mag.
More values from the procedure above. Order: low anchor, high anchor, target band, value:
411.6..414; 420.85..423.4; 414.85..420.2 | 0.034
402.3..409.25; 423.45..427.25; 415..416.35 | 0.065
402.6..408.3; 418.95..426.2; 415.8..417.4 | -0.038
